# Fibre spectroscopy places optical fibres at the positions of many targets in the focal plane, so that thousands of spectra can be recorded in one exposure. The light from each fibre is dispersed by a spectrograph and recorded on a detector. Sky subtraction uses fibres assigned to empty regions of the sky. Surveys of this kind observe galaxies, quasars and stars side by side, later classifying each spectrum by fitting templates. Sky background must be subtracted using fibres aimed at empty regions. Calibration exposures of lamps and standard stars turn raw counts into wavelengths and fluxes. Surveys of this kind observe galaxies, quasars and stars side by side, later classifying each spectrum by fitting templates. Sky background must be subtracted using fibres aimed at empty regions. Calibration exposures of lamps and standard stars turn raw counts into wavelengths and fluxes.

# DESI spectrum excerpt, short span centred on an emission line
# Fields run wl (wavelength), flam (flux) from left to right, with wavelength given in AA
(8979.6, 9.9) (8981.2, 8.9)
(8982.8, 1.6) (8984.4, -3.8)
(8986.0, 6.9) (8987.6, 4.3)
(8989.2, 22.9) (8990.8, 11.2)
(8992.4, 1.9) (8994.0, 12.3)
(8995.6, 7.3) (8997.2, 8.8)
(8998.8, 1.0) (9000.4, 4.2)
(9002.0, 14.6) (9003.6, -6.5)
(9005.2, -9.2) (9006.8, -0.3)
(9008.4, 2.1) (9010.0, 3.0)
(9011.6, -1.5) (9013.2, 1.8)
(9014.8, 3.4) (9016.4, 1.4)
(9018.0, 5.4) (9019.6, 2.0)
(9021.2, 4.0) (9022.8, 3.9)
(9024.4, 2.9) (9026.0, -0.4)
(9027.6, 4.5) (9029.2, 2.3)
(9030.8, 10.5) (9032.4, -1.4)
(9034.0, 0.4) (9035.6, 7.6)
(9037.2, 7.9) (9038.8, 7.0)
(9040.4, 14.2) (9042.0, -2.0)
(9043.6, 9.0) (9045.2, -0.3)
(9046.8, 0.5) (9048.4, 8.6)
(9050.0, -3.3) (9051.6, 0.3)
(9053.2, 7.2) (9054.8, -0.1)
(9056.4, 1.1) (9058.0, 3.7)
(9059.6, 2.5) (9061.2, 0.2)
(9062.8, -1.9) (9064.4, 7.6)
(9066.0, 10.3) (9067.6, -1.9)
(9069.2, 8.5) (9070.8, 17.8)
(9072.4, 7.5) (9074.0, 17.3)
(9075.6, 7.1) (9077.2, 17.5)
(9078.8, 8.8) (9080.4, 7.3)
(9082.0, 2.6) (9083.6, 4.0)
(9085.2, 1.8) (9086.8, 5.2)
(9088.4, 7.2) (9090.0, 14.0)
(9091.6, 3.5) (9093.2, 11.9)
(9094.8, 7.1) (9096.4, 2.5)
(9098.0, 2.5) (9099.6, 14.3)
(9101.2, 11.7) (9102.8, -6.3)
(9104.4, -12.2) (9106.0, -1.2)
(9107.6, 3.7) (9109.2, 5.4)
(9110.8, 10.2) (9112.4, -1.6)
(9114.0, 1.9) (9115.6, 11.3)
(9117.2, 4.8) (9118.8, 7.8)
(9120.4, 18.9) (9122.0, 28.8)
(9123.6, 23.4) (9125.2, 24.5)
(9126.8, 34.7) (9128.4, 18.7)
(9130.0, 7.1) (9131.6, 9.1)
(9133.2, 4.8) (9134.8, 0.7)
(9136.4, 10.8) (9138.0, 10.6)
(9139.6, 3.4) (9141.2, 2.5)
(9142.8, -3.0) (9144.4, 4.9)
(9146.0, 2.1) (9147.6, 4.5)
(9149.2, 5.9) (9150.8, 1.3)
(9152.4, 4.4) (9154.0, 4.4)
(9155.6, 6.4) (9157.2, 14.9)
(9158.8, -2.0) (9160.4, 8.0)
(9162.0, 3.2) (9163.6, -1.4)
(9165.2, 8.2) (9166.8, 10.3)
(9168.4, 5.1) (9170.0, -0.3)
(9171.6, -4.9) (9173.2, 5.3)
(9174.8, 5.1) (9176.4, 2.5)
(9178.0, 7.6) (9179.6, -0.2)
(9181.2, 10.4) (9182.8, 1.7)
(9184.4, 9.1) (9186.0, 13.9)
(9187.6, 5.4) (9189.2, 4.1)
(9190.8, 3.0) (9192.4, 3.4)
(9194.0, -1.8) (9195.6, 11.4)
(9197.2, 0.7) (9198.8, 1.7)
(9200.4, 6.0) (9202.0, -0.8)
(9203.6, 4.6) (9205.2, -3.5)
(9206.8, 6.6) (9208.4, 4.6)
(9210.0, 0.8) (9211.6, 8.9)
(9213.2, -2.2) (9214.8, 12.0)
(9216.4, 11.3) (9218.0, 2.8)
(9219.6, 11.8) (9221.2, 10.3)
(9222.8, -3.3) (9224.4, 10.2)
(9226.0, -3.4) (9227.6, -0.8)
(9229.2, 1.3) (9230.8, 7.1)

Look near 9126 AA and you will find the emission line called Hbeta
